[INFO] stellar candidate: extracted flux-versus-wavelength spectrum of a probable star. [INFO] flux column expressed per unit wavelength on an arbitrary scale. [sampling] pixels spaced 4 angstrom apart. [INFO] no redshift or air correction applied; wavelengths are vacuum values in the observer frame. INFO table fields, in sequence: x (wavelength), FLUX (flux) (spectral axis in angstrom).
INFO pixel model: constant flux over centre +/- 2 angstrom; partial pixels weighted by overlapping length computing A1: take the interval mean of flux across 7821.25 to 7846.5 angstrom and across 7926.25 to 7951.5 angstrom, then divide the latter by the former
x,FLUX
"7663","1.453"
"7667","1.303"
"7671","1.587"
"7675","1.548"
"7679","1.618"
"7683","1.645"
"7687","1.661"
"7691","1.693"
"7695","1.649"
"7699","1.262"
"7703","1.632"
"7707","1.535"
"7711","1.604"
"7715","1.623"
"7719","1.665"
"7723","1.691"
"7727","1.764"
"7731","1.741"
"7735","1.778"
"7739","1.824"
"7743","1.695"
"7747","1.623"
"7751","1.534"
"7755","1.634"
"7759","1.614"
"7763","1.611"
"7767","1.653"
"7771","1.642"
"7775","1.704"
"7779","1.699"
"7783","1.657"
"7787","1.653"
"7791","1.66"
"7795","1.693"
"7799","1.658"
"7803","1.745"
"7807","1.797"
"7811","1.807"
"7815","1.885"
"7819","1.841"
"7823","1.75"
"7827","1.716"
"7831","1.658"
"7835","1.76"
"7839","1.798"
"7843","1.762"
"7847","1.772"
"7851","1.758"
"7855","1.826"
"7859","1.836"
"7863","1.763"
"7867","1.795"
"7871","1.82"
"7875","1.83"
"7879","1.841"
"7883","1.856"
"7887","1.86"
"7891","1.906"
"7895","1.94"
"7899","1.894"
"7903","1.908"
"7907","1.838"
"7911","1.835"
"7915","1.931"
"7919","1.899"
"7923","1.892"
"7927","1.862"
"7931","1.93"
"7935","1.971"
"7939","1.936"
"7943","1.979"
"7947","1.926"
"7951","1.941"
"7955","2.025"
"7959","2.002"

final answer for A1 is 1.11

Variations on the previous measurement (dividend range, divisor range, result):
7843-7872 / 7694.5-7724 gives 1.14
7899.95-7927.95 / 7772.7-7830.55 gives 1.09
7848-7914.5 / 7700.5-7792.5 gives 1.11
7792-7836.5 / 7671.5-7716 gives 1.10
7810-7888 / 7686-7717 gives 1.14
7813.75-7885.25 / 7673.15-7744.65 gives 1.09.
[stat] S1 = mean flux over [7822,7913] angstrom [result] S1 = 1.81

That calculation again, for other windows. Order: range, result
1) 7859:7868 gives 1.79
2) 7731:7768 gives 1.67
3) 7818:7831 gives 1.75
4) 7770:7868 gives 1.75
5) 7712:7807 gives 1.68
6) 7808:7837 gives 1.77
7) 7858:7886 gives 1.82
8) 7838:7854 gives 1.77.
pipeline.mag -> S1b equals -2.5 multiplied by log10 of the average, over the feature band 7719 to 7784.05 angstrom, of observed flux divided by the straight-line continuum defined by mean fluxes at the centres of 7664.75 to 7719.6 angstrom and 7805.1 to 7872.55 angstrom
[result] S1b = -0.015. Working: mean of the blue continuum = 1.57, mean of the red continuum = 1.78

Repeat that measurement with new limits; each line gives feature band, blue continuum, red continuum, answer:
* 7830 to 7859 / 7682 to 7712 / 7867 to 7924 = 0.02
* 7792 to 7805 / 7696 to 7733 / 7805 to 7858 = 0.02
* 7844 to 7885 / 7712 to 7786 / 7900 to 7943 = 0.01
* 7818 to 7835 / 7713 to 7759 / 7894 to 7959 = 0.04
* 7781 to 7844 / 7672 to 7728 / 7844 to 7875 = 0.00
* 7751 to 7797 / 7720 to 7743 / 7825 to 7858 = 0.07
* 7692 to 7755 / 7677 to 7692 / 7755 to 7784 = 0.01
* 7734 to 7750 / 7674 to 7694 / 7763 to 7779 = -0.04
